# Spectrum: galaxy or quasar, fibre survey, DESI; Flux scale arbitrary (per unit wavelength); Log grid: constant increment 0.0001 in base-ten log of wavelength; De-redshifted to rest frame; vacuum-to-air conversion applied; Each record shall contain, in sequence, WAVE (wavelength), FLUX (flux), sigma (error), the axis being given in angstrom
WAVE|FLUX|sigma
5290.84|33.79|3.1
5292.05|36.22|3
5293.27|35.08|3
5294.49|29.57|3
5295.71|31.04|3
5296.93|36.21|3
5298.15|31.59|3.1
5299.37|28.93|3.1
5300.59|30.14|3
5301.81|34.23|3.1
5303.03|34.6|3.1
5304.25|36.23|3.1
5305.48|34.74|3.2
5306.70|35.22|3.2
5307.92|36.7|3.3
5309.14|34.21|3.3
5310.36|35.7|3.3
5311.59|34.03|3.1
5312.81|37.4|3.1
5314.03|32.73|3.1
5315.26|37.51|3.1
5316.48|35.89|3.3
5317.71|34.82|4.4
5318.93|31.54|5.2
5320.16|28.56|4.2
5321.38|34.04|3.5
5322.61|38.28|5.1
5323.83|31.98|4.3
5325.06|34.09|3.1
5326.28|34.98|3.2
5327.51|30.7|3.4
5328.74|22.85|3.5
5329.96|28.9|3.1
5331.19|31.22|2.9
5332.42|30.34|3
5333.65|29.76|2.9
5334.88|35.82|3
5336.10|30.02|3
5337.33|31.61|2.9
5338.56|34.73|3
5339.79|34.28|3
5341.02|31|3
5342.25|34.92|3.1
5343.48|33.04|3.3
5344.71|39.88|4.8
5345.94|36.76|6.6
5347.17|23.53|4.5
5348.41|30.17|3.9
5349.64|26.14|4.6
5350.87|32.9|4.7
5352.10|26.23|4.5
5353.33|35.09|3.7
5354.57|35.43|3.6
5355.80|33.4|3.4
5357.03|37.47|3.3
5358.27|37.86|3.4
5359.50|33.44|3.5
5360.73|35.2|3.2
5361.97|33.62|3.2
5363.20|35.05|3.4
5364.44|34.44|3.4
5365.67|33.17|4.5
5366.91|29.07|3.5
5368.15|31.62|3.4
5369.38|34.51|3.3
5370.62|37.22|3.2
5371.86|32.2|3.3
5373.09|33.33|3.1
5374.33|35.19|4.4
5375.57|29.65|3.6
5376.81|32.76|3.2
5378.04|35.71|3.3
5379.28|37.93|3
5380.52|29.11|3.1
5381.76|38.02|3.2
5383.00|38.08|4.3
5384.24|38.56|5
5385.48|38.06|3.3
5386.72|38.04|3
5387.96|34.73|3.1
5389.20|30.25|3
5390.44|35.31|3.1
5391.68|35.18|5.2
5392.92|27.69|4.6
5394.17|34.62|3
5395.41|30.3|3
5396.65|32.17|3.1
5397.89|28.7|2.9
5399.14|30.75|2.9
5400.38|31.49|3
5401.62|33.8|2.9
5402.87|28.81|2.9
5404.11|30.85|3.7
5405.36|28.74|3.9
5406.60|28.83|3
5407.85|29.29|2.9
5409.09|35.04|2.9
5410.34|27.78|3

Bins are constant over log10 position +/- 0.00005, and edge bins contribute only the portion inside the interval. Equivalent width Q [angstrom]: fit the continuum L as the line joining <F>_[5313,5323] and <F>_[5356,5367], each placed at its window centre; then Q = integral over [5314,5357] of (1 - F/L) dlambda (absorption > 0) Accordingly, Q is 2.4 angstrom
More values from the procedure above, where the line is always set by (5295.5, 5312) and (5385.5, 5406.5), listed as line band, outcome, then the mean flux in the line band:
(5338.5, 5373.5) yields -0.5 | 33.3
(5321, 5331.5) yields 0.5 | 31.9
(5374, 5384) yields -0.7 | 34.7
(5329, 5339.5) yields 0.6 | 31.4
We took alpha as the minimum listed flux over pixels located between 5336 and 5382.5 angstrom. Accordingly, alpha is 23.53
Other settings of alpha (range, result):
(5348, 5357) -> 26.14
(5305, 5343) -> 22.85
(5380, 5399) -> 27.69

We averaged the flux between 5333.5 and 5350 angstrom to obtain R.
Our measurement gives 32.4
